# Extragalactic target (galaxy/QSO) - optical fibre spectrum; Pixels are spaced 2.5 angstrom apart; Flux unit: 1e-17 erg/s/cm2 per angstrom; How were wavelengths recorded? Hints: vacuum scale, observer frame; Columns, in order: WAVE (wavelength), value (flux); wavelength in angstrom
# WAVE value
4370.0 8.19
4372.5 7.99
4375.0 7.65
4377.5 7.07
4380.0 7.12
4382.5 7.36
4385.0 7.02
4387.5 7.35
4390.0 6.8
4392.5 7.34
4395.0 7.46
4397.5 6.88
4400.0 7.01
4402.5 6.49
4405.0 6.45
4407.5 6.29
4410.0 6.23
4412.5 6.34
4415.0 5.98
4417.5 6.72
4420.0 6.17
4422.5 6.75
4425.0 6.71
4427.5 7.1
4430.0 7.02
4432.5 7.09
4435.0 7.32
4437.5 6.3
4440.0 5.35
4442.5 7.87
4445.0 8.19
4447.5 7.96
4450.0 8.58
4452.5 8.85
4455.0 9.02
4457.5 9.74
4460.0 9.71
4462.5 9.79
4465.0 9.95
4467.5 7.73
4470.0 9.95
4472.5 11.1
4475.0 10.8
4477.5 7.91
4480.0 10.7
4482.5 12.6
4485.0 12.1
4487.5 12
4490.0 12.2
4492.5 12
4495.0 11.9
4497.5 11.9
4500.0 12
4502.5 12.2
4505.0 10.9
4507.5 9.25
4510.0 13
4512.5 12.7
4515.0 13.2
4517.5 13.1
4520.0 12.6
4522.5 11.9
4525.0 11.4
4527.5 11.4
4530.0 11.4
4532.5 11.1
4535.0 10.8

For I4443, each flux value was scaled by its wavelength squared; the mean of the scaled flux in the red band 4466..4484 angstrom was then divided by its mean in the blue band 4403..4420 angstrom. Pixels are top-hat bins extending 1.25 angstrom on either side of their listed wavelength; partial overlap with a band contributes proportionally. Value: 1.6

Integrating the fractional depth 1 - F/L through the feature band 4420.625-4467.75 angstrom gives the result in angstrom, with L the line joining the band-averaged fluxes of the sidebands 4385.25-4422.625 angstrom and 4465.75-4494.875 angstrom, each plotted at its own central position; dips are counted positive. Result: 5.2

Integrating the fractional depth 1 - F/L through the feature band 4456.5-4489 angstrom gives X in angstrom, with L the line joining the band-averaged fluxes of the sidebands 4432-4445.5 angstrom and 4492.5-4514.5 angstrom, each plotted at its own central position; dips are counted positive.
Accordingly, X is -2.9 angstrom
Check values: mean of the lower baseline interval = 6.95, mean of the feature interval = 10.3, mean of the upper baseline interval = 11.8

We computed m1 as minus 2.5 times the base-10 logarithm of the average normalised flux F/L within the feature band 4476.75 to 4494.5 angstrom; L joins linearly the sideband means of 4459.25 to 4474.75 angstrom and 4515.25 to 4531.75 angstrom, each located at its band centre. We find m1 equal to -0.09 mag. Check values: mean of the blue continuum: 9.78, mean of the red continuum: 12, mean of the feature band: 11.5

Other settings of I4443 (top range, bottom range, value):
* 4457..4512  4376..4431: 1.67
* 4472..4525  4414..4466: 1.56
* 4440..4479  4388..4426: 1.39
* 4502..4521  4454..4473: 1.29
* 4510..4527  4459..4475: 1.30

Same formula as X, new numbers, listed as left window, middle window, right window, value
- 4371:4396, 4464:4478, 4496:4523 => 1.3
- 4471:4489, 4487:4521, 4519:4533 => -2.1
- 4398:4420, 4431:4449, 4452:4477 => 2.3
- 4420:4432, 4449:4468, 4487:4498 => 0.2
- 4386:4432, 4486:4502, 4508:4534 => -1.8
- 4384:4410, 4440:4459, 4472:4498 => 2.3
